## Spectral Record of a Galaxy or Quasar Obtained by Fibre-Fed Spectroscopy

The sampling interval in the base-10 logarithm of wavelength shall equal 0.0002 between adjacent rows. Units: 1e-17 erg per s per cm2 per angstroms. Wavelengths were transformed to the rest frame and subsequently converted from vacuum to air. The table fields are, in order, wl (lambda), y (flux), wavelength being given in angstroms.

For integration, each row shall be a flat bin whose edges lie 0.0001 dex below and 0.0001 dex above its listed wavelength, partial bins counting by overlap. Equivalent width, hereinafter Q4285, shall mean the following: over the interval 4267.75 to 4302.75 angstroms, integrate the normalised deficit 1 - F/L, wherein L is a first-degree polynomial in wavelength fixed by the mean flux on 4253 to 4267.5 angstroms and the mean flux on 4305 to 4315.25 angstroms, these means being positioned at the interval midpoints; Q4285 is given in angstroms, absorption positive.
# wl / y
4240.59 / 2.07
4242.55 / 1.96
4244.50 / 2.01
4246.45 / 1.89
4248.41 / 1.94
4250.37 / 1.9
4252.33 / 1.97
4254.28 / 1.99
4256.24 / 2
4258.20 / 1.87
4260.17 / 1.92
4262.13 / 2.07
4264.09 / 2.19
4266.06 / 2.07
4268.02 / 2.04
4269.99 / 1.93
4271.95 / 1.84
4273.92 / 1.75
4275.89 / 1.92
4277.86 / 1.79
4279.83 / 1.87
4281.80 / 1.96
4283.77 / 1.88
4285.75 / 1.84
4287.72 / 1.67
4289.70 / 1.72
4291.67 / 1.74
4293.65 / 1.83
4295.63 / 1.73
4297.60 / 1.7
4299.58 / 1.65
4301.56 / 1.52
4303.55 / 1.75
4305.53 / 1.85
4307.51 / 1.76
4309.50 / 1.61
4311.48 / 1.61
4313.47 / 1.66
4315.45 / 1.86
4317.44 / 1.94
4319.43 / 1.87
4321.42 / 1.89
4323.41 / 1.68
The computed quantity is 1.27 angstroms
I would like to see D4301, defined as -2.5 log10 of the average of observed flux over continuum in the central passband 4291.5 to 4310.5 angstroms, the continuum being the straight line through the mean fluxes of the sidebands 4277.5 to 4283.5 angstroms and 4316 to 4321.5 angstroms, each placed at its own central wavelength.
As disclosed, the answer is 0.11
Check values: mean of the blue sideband 1.88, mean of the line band 1.71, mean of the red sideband 1.9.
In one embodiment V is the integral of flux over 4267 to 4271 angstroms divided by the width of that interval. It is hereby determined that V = 1.99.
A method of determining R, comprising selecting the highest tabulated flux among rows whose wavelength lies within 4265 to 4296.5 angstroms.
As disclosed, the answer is 2.07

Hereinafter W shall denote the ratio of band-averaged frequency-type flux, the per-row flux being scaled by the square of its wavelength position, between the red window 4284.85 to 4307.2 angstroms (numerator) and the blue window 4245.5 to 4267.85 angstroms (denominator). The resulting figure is 0.89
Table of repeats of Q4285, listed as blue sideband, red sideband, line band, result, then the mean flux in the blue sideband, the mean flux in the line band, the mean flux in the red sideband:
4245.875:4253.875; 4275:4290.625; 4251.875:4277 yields -1.0 angstroms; 1.93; 1.97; 1.83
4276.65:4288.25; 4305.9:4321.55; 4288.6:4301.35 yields 0.7 angstroms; 1.84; 1.72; 1.77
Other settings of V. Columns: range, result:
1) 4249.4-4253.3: 1.93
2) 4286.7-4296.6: 1.74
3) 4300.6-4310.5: 1.7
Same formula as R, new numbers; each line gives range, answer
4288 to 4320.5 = 1.94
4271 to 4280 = 1.92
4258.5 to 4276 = 2.19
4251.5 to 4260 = 2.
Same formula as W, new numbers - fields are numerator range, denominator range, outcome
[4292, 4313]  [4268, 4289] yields 0.93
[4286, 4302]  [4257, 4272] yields 0.87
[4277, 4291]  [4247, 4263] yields 0.94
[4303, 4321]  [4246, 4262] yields 0.94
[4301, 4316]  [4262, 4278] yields 0.89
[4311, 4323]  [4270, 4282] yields 0.99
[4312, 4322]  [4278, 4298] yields 1.03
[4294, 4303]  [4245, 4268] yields 0.86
